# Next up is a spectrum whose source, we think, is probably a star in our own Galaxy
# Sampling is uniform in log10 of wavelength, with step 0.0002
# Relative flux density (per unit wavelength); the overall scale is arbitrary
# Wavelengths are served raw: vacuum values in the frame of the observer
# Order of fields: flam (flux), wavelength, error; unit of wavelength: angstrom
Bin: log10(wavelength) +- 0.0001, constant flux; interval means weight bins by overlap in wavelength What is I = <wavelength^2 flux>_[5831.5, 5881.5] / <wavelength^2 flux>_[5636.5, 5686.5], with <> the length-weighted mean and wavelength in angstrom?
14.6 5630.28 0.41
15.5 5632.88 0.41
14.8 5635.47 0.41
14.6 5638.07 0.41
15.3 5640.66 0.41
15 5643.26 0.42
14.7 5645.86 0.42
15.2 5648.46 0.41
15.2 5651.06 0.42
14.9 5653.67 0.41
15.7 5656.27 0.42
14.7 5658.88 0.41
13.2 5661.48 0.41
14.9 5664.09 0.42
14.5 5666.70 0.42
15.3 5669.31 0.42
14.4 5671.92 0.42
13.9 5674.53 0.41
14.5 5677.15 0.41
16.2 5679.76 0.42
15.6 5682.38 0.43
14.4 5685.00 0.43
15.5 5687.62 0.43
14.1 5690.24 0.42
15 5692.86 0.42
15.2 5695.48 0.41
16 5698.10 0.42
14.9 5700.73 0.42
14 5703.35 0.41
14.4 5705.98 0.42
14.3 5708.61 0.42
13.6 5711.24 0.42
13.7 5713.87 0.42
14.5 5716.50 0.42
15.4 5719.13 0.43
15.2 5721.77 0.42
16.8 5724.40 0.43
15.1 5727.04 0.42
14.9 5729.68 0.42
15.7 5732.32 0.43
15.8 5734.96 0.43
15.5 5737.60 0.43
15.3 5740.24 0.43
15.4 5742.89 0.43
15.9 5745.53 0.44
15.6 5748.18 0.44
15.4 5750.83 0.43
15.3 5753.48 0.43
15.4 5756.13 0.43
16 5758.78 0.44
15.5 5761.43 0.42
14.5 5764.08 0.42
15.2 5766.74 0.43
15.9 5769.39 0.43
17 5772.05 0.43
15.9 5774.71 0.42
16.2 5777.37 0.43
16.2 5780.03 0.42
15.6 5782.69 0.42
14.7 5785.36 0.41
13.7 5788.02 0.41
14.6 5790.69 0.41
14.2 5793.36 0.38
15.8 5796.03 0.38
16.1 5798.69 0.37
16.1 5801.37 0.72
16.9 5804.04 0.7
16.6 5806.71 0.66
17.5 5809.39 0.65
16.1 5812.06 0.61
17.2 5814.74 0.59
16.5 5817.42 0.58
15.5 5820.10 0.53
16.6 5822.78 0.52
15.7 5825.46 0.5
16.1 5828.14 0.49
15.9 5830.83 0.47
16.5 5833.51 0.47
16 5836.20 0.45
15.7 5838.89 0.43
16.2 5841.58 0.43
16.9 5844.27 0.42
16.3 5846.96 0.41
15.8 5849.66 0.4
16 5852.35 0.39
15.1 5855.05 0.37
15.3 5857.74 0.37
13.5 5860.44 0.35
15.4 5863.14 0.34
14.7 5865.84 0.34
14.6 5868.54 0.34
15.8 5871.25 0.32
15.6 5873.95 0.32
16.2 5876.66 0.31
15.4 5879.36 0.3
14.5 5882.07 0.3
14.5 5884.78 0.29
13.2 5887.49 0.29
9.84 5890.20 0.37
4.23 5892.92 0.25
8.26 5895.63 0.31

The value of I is 1.12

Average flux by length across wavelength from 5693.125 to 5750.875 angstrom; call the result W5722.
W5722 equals 15.1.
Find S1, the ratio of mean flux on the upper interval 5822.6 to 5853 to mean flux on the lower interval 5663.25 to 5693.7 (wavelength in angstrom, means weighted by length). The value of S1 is 1.09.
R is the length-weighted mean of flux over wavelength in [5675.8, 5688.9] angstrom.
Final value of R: 15.2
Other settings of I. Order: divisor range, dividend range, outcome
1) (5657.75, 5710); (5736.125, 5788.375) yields 1.08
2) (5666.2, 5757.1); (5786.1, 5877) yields 1.09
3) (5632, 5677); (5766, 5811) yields 1.12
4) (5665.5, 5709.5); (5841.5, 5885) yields 1.10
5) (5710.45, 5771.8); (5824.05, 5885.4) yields 1.06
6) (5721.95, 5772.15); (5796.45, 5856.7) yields 1.07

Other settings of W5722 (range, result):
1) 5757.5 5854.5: 15.9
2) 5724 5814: 15.7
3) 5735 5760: 15.5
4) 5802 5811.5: 16.9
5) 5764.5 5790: 15.5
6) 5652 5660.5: 15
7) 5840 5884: 15.4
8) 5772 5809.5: 15.7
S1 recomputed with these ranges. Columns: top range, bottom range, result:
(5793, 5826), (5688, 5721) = 1.11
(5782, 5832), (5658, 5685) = 1.08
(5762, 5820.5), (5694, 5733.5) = 1.06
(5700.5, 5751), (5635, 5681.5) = 1.02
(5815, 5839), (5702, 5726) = 1.10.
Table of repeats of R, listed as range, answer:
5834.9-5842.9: 16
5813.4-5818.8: 16.8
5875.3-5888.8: 14.8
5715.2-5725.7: 15.5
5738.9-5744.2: 15.3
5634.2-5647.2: 14.9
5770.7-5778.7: 16.4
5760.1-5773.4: 15.6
